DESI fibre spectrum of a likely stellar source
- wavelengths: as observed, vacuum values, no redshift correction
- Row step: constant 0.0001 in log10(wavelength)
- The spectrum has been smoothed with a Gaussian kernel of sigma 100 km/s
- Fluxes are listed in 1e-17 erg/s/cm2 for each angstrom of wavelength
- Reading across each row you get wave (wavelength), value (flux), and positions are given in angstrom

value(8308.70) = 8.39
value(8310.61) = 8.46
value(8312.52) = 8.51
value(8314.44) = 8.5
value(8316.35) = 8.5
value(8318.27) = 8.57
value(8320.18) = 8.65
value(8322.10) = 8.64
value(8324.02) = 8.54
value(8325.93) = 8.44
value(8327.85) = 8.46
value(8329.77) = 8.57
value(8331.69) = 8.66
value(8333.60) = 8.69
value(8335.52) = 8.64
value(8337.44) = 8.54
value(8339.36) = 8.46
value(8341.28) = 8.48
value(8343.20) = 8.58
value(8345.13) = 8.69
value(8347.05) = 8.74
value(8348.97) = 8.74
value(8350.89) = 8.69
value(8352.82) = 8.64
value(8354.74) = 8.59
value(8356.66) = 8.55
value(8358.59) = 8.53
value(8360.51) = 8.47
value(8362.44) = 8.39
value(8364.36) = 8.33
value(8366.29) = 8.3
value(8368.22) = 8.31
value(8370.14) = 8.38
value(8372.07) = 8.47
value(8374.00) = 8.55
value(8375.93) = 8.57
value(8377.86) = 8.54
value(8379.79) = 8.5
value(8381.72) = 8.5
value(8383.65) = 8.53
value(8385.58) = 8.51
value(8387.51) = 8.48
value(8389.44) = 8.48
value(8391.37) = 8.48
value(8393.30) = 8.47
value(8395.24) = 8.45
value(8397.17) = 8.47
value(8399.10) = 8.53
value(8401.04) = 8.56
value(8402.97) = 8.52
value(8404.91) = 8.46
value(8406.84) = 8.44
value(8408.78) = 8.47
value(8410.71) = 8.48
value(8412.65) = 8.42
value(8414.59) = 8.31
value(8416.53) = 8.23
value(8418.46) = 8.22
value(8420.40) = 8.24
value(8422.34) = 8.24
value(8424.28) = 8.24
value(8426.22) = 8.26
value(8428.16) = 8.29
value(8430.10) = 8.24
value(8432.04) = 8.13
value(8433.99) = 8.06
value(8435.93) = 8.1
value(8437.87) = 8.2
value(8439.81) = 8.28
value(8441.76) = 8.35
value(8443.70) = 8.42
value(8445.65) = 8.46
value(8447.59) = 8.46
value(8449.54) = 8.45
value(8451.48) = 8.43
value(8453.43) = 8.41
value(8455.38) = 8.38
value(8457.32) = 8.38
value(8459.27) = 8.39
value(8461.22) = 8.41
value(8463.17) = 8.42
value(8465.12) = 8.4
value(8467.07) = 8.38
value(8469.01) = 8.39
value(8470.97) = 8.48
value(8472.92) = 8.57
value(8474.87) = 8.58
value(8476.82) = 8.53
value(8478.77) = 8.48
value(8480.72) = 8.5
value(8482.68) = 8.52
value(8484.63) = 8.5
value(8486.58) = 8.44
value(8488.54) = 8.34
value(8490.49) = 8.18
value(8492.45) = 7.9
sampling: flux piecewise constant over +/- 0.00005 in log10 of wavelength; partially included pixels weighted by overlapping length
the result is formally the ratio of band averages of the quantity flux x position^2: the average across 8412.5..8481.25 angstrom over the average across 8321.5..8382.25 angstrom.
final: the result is 1.00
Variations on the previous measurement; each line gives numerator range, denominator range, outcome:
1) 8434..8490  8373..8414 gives 1.01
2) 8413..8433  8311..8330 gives 0.99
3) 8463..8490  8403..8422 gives 1.03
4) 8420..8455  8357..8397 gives 0.99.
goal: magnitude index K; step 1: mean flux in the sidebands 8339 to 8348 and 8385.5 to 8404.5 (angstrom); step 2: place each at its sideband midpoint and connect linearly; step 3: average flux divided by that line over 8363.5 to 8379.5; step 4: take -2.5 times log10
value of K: 0.014 mag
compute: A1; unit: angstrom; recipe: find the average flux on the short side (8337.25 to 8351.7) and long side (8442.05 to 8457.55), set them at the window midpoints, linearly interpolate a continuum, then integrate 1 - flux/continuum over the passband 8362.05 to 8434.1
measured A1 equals 1.0 angstrom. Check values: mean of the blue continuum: 8.62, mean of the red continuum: 8.43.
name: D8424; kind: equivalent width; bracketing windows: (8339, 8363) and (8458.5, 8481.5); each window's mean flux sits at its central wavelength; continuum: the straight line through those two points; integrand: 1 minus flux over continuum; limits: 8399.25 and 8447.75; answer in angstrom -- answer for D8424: 1.1 angstrom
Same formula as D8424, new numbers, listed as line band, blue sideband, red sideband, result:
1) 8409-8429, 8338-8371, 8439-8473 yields 0.4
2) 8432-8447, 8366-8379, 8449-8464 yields 0.3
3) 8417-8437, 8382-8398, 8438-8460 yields 0.5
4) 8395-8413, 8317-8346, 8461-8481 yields 0.1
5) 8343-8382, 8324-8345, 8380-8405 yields 0.0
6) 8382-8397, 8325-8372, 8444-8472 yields 0.0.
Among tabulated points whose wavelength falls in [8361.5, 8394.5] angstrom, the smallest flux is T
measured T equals 8.3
